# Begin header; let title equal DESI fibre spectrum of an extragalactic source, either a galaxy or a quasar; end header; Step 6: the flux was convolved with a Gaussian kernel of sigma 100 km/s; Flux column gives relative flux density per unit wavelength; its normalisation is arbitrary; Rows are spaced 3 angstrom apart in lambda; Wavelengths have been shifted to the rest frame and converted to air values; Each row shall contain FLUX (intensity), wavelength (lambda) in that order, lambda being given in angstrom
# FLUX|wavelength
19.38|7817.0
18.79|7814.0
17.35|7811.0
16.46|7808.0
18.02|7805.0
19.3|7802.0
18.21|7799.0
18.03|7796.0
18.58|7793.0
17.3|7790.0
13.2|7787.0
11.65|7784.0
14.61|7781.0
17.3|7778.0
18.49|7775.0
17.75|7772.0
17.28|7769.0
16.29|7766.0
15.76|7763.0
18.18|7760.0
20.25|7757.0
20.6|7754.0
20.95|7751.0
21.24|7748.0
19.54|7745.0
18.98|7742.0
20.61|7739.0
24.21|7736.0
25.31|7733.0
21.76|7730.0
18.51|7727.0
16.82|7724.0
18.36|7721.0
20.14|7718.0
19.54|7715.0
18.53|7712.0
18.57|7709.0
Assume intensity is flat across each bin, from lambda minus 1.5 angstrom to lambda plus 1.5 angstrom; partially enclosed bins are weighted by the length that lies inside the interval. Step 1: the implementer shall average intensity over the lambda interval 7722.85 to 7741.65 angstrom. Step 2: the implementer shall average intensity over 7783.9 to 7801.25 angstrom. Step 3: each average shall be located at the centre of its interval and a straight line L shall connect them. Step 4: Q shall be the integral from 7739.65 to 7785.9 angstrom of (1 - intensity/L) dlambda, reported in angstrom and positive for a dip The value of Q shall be 2.5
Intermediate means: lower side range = 21.1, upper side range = 16.7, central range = 17.9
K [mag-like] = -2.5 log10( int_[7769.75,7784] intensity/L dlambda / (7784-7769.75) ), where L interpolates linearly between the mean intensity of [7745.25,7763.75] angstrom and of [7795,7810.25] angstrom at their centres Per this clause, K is 0.15 mag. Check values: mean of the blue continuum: 19.7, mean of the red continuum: 18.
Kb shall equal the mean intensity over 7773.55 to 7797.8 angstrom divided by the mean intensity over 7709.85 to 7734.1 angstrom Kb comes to 0.8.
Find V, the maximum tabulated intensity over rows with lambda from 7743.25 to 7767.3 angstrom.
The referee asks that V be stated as 21.24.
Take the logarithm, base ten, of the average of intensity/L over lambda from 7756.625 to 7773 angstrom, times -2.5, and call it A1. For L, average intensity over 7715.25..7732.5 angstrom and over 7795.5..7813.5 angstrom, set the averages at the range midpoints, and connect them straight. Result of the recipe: 0.079 mag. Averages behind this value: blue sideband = 19.5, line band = 17.4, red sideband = 17.9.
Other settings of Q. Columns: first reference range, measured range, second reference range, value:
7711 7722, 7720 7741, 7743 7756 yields -1.1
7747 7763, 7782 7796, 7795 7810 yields 2.3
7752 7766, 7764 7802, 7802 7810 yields 3.0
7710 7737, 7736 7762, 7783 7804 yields -1.7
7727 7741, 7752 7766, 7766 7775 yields 0.4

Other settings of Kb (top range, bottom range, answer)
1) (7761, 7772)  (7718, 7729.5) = 0.90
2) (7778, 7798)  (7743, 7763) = 0.80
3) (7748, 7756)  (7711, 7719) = 1.07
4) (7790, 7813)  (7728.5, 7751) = 0.83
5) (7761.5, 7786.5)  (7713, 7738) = 0.78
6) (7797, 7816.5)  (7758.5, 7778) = 1.05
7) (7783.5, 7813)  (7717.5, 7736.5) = 0.83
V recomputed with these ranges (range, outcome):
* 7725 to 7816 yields 25.31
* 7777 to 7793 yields 18.58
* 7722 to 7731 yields 21.76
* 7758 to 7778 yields 18.49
